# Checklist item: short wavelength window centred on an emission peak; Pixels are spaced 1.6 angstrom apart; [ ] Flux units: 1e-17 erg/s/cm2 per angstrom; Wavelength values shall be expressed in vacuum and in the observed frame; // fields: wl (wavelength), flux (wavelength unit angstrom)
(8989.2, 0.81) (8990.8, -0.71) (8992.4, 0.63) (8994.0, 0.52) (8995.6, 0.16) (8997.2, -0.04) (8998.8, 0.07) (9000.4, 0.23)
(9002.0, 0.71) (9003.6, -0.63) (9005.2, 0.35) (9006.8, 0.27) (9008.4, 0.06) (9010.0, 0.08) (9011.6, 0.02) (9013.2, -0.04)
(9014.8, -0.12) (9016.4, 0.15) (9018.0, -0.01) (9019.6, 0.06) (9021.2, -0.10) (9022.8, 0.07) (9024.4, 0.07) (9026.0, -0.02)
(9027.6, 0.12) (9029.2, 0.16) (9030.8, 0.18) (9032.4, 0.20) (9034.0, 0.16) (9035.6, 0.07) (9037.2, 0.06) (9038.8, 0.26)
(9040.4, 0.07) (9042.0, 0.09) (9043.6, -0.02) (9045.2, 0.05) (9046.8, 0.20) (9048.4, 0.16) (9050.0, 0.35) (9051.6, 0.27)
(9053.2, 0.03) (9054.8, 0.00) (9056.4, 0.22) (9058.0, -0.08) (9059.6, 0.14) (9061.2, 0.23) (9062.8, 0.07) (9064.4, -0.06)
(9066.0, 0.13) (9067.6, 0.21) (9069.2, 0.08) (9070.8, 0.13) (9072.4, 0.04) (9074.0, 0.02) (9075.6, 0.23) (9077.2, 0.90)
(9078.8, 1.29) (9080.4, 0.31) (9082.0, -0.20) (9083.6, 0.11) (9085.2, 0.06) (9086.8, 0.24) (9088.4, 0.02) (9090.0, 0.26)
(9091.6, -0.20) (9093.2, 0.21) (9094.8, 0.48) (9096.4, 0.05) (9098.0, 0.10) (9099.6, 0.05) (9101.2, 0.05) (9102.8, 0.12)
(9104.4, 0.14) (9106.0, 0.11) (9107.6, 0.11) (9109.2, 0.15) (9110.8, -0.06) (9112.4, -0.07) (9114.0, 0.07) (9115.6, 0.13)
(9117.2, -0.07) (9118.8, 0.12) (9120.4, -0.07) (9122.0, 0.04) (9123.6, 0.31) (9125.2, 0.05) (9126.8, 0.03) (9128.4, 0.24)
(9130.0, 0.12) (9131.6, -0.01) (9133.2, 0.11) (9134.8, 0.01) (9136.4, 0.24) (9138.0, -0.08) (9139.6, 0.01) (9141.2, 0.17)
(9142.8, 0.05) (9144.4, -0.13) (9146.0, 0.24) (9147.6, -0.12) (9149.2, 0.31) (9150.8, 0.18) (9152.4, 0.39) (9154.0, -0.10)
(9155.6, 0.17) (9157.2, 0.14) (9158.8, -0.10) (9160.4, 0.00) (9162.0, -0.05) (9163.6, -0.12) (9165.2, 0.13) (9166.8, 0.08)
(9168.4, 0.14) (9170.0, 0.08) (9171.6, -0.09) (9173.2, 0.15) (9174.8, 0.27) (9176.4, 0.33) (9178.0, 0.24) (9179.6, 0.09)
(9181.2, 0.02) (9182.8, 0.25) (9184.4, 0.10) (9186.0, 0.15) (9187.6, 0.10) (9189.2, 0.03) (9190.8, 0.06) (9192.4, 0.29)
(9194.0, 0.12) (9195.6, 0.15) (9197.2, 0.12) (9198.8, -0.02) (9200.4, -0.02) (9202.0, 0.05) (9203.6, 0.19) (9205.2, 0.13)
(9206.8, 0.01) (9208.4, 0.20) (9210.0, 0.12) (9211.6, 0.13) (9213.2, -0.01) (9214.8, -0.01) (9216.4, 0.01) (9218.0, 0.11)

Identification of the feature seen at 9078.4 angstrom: [O III]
